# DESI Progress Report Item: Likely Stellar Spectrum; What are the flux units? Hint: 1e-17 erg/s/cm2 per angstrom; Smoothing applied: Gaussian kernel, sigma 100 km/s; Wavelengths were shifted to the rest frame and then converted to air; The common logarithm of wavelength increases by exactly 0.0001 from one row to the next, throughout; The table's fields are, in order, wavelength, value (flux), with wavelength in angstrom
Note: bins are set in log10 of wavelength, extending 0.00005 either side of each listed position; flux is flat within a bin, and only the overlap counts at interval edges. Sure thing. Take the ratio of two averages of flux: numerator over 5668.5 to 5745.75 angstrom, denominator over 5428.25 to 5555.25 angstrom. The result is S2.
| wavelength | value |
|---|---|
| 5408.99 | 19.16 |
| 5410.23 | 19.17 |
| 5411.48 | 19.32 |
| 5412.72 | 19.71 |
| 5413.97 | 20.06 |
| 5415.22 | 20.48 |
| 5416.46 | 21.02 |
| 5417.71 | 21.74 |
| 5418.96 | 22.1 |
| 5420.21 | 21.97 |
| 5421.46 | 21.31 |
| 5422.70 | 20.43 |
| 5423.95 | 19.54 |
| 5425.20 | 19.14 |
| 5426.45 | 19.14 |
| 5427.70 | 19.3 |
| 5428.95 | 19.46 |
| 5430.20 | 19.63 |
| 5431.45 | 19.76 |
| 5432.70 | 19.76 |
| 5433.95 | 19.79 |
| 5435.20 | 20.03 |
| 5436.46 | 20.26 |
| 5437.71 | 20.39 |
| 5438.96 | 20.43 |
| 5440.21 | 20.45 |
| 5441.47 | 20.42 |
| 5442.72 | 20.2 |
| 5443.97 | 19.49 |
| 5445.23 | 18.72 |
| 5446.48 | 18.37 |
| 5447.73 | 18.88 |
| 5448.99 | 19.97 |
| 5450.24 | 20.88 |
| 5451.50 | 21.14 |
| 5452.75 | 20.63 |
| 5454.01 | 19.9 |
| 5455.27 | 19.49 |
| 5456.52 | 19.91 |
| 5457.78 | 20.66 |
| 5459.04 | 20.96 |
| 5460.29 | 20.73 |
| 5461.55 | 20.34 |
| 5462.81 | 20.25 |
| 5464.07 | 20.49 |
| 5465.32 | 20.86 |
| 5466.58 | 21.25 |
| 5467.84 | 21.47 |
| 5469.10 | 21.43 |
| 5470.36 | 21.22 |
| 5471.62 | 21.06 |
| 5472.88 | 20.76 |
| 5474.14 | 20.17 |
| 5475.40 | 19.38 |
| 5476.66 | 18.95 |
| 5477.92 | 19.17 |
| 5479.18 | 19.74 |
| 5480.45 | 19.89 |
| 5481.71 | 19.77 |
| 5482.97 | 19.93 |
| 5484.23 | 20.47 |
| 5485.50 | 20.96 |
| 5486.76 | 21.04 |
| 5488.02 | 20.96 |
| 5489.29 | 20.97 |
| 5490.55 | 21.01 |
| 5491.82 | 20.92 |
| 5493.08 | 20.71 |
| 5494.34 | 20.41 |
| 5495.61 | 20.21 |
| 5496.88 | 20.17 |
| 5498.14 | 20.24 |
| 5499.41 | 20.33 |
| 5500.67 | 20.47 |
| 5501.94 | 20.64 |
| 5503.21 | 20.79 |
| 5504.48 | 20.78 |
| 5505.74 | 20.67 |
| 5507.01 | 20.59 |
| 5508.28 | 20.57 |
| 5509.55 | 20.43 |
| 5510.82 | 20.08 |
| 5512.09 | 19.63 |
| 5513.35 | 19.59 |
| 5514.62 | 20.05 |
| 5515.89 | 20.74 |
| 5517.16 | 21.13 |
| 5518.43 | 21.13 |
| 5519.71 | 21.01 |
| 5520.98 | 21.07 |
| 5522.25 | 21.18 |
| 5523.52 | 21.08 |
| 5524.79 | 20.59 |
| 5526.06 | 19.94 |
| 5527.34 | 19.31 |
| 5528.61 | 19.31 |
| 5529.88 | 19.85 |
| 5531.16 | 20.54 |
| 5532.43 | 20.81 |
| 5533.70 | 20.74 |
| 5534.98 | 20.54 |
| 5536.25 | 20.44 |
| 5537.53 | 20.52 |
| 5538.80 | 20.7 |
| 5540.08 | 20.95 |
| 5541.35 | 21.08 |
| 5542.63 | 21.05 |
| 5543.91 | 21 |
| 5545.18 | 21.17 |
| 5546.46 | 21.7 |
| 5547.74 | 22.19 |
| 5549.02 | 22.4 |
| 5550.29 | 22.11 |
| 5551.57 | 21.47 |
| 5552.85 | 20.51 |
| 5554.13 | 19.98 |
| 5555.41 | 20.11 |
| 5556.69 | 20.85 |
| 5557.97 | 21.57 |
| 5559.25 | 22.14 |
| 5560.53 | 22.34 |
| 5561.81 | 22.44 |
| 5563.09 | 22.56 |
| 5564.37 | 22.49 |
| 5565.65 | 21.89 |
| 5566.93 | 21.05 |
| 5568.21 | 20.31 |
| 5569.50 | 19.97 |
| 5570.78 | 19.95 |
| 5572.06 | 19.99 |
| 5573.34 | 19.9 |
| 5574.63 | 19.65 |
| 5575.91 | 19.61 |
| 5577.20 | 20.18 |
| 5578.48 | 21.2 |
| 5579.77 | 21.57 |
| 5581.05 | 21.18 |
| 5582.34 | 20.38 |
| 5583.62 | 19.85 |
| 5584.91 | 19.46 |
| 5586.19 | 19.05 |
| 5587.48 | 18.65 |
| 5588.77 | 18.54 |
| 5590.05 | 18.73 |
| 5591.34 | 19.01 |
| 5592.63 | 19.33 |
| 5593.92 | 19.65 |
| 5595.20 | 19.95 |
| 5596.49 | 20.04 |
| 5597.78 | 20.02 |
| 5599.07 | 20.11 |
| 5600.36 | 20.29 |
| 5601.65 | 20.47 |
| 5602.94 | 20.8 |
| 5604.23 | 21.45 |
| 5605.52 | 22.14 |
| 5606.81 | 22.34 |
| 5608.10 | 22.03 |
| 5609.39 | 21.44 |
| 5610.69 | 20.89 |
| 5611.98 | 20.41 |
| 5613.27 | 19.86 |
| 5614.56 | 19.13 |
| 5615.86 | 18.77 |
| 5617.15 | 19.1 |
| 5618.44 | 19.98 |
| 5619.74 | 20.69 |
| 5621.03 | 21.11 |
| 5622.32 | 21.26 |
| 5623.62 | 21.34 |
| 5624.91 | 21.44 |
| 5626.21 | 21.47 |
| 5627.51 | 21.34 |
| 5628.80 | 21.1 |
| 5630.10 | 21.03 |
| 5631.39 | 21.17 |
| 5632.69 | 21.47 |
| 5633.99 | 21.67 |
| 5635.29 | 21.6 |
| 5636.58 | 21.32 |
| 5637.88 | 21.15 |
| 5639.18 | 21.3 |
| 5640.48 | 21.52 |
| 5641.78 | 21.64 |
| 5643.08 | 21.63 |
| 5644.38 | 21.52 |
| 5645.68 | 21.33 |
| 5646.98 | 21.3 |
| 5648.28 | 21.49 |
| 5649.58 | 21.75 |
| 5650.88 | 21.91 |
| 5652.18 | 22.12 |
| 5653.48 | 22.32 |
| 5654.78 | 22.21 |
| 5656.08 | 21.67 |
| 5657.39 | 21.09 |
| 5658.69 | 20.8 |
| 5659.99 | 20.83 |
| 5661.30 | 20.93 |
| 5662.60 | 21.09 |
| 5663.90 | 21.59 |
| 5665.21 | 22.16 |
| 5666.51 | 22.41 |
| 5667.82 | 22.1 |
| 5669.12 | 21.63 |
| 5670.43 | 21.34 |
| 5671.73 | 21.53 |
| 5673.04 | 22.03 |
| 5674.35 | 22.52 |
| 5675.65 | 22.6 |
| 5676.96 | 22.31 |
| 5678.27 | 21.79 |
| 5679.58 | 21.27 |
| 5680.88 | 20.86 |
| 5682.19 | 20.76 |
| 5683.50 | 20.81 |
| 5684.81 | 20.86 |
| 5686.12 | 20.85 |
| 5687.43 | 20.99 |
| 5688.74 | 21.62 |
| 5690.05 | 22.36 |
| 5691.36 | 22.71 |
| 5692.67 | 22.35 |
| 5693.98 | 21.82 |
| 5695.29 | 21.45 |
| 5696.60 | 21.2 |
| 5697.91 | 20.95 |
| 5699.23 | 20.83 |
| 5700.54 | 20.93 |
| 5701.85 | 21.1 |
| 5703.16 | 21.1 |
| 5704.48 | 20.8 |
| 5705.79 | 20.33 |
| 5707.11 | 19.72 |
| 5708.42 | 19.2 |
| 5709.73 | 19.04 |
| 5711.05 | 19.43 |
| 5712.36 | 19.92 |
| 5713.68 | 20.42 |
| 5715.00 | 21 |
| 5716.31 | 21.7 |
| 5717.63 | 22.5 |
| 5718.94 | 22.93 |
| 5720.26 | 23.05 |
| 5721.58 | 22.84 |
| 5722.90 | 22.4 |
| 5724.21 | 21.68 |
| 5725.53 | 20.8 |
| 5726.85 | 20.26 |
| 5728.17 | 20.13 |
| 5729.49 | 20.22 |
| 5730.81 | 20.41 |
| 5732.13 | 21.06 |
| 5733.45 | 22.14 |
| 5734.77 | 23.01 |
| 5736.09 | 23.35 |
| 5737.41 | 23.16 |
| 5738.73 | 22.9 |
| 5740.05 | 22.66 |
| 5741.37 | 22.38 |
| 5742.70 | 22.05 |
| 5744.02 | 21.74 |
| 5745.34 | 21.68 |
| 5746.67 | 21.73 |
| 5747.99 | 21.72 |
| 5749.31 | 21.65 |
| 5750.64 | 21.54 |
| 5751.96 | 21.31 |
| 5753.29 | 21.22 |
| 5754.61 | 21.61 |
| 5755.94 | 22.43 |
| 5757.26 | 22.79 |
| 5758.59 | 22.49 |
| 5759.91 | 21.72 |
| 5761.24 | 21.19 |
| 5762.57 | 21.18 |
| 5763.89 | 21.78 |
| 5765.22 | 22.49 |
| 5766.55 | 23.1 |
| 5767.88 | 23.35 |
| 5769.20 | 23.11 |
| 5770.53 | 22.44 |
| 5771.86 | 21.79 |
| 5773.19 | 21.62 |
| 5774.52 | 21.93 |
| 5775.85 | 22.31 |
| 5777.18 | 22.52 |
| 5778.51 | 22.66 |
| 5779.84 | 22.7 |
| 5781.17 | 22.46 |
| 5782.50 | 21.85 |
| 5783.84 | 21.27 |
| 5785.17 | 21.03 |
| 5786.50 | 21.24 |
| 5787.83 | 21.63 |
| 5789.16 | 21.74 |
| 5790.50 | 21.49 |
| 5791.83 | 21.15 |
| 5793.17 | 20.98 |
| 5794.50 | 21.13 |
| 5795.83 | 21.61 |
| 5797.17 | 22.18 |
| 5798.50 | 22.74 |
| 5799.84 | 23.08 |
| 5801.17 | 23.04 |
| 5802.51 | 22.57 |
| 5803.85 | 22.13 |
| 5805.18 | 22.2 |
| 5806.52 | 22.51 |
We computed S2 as 1.0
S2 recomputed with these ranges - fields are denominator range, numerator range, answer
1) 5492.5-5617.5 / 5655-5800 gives 1.05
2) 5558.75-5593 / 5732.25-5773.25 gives 1.09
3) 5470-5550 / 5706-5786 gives 1.06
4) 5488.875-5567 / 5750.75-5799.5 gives 1.05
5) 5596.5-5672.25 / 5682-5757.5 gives 1.01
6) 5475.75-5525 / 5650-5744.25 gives 1.05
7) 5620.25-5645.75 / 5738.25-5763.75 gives 1.02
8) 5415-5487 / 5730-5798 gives 1.08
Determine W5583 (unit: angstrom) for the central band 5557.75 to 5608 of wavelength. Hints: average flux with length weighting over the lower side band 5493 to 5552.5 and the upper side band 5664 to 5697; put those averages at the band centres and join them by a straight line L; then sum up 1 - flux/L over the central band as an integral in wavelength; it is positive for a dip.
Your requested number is 1.3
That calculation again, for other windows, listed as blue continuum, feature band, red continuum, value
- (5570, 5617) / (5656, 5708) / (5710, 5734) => -1.24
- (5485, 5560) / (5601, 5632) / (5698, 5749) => 0.25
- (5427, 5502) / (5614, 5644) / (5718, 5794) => 0.32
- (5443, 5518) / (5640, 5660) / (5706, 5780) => -0.33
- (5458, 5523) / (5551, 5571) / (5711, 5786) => -0.34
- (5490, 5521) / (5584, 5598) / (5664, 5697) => 1.19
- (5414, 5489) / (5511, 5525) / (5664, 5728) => -0.05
